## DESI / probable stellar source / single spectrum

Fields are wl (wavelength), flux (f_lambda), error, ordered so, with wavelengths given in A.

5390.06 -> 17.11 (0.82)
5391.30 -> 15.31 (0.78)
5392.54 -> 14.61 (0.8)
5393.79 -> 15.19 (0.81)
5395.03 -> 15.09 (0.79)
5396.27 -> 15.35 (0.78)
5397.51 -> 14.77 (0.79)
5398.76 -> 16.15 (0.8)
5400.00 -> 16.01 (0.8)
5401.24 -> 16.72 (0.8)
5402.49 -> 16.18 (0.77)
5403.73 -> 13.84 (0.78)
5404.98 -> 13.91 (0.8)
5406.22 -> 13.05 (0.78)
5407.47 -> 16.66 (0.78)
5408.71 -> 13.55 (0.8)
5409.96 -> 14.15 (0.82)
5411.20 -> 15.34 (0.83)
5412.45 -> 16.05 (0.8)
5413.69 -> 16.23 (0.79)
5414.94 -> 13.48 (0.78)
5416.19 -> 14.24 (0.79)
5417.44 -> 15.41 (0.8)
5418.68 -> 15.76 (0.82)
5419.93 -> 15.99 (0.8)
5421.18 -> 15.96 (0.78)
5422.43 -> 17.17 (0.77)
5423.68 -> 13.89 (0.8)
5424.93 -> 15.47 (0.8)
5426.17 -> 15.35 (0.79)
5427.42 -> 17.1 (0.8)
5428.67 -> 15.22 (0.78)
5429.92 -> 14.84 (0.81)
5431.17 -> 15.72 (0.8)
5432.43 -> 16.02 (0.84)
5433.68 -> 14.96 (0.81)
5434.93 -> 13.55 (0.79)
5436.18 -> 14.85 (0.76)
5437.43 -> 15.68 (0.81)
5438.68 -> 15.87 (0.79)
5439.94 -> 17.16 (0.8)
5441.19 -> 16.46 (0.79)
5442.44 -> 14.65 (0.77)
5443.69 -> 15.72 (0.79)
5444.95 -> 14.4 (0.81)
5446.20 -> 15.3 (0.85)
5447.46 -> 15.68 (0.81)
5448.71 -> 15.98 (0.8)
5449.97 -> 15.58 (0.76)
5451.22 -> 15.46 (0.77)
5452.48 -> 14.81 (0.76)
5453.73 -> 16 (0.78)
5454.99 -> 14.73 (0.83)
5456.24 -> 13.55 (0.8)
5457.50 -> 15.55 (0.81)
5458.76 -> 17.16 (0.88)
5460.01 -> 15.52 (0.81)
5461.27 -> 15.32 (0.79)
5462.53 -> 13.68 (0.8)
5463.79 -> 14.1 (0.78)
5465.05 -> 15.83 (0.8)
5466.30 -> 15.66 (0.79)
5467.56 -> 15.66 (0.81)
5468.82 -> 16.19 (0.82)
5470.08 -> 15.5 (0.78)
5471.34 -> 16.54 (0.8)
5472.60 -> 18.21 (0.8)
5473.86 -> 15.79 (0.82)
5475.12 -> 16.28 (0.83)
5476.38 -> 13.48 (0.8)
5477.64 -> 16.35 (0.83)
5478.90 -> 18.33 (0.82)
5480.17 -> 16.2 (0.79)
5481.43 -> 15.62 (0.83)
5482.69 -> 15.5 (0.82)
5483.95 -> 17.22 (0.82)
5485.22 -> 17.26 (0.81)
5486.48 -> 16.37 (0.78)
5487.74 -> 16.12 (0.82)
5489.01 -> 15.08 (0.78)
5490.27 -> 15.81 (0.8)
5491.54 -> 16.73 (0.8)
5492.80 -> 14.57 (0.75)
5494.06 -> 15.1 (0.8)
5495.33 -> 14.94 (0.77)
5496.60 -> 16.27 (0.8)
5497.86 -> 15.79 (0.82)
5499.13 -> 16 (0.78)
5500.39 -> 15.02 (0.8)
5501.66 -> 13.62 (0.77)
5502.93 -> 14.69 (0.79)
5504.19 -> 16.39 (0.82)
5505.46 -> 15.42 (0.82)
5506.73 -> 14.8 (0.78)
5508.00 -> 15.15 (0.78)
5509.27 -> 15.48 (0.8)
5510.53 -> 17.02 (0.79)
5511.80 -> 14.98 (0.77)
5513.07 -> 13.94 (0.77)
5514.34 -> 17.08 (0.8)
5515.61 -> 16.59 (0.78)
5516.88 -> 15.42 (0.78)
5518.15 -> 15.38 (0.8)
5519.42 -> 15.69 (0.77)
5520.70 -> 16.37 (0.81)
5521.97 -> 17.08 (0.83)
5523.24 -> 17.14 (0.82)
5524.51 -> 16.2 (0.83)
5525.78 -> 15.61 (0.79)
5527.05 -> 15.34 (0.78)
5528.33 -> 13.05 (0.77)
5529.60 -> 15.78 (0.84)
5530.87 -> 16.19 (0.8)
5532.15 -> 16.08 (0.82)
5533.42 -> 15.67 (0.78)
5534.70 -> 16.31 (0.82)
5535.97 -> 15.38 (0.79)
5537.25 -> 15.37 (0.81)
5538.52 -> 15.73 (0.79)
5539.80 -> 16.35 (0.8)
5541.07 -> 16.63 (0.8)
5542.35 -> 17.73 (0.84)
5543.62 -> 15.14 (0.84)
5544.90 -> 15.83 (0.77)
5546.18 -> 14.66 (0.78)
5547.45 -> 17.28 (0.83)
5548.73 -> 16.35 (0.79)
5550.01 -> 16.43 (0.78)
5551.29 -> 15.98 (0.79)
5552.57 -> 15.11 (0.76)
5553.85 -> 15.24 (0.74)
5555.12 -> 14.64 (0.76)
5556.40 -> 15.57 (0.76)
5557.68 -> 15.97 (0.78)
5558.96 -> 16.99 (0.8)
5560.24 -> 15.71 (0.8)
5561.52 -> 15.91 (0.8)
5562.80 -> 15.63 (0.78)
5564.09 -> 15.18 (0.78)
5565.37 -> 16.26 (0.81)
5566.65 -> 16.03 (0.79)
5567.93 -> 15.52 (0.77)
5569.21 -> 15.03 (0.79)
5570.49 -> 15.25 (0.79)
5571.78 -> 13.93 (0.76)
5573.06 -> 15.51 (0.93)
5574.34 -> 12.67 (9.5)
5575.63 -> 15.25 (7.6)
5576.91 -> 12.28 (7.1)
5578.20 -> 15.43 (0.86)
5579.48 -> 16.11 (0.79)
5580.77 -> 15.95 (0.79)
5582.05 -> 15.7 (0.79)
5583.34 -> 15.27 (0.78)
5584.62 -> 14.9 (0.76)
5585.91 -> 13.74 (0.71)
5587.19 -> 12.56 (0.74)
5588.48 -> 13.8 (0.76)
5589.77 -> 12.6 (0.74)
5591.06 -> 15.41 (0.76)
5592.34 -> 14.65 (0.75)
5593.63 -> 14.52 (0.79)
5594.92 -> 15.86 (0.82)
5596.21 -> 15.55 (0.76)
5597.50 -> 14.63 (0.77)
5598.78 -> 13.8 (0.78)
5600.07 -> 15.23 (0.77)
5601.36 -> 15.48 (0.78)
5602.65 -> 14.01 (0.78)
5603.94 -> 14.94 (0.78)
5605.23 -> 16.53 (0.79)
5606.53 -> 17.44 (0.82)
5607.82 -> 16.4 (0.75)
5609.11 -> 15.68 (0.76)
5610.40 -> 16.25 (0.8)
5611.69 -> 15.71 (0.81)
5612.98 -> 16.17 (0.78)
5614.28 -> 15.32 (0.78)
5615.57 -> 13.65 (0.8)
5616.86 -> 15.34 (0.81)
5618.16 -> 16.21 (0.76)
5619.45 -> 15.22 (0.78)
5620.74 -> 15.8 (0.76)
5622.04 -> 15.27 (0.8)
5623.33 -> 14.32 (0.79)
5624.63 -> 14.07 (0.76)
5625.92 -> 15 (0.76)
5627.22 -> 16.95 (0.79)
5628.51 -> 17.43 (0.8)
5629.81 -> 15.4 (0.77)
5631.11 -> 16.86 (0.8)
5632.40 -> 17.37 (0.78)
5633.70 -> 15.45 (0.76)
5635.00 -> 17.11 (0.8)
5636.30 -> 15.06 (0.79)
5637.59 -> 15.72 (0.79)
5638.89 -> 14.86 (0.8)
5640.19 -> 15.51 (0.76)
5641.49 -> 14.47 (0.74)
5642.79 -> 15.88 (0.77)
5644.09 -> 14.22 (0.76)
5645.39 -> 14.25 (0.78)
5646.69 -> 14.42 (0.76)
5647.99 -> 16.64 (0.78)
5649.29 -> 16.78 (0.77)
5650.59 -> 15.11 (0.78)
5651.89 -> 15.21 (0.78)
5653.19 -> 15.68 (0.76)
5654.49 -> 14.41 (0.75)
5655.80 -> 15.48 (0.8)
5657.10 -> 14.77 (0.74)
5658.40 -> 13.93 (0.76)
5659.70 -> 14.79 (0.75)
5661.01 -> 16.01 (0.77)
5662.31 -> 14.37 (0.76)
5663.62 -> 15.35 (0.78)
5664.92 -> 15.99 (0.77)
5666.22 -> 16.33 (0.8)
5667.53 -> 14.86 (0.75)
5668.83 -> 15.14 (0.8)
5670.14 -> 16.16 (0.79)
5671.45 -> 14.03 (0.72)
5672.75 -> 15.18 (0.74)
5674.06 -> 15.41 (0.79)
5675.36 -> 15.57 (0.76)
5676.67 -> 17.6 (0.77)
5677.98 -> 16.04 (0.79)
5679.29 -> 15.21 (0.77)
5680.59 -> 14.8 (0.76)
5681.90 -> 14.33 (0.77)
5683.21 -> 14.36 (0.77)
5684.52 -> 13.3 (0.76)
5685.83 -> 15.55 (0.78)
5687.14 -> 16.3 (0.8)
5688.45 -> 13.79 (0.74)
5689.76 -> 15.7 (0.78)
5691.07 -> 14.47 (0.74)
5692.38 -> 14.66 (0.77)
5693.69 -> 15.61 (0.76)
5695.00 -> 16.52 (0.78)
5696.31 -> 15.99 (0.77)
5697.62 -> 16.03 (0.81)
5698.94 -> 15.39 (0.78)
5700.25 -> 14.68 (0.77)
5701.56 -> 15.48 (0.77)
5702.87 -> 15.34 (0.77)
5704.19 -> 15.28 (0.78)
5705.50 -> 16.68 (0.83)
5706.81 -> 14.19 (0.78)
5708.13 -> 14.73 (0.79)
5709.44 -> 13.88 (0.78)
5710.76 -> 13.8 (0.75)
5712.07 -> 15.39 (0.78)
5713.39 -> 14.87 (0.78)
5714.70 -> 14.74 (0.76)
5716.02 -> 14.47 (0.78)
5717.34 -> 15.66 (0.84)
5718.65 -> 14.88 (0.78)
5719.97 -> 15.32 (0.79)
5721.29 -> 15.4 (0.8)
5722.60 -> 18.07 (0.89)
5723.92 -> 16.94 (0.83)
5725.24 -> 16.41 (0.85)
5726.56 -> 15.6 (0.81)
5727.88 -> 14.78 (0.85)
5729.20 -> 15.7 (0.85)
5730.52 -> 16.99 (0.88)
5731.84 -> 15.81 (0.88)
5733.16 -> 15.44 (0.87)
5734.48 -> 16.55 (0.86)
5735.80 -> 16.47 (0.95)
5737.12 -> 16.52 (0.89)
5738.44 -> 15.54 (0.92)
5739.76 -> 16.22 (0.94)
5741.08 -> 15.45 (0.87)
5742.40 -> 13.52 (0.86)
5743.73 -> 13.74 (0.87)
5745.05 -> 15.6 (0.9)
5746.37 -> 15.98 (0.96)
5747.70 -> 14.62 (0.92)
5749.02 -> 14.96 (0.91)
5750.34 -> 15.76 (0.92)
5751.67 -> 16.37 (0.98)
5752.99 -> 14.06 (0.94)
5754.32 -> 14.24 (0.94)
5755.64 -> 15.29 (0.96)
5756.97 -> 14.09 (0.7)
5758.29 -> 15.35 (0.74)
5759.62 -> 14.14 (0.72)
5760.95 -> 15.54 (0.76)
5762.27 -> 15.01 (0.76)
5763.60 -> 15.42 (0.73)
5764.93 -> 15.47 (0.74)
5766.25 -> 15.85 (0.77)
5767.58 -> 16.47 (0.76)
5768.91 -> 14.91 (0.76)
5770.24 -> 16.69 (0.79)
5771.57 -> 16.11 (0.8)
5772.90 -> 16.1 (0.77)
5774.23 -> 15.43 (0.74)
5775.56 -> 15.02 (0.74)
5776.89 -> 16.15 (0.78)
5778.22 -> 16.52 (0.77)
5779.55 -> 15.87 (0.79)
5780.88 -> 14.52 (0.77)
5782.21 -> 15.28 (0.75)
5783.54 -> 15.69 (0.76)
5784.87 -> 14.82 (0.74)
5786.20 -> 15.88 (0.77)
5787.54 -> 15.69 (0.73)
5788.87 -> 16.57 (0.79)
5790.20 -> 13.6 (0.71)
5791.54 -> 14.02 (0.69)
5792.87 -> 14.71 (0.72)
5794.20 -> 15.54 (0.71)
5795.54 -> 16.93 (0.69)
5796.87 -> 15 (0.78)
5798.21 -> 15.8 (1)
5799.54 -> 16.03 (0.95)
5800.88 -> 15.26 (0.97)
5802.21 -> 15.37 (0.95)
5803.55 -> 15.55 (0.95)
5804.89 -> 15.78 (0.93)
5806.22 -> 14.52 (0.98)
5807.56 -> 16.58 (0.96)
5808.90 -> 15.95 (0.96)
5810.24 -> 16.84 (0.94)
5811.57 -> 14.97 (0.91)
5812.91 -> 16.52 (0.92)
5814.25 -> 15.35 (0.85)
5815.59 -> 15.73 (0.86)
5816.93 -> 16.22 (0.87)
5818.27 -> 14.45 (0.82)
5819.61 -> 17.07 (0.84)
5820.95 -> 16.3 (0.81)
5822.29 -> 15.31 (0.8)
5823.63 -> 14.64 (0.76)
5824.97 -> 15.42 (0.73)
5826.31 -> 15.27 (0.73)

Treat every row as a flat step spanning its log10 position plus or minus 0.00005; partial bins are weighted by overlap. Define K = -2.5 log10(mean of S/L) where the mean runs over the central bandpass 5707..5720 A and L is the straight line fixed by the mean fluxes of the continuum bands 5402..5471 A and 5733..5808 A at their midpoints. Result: 0.05 mag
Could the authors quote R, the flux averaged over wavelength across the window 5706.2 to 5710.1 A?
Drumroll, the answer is 14.3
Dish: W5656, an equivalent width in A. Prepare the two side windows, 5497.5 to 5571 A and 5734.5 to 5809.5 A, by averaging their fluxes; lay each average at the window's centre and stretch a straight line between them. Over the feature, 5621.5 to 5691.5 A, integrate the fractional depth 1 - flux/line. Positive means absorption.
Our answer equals 1.1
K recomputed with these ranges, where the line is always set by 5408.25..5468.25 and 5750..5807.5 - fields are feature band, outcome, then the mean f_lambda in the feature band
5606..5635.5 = -0.03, 15.8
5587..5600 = 0.07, 14.4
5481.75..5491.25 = -0.06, 16.2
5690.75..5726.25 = 0.00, 15.4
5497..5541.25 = -0.02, 15.7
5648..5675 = 0.01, 15.3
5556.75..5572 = -0.02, 15.7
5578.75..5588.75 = 0.04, 14.8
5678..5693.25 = 0.04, 14.8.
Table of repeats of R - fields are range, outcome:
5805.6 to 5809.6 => 15.7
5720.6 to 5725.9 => 16.7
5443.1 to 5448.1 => 15.3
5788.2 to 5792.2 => 14.7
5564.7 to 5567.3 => 16.2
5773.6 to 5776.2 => 15.2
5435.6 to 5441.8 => 16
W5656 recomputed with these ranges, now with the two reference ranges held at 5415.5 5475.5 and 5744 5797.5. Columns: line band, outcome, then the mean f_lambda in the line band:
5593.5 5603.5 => 0.4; 14.9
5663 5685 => 0.2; 15.3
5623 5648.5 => -0.2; 15.6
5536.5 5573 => -0.7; 15.8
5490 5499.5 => -0.1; 15.6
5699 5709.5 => 0.2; 15.1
